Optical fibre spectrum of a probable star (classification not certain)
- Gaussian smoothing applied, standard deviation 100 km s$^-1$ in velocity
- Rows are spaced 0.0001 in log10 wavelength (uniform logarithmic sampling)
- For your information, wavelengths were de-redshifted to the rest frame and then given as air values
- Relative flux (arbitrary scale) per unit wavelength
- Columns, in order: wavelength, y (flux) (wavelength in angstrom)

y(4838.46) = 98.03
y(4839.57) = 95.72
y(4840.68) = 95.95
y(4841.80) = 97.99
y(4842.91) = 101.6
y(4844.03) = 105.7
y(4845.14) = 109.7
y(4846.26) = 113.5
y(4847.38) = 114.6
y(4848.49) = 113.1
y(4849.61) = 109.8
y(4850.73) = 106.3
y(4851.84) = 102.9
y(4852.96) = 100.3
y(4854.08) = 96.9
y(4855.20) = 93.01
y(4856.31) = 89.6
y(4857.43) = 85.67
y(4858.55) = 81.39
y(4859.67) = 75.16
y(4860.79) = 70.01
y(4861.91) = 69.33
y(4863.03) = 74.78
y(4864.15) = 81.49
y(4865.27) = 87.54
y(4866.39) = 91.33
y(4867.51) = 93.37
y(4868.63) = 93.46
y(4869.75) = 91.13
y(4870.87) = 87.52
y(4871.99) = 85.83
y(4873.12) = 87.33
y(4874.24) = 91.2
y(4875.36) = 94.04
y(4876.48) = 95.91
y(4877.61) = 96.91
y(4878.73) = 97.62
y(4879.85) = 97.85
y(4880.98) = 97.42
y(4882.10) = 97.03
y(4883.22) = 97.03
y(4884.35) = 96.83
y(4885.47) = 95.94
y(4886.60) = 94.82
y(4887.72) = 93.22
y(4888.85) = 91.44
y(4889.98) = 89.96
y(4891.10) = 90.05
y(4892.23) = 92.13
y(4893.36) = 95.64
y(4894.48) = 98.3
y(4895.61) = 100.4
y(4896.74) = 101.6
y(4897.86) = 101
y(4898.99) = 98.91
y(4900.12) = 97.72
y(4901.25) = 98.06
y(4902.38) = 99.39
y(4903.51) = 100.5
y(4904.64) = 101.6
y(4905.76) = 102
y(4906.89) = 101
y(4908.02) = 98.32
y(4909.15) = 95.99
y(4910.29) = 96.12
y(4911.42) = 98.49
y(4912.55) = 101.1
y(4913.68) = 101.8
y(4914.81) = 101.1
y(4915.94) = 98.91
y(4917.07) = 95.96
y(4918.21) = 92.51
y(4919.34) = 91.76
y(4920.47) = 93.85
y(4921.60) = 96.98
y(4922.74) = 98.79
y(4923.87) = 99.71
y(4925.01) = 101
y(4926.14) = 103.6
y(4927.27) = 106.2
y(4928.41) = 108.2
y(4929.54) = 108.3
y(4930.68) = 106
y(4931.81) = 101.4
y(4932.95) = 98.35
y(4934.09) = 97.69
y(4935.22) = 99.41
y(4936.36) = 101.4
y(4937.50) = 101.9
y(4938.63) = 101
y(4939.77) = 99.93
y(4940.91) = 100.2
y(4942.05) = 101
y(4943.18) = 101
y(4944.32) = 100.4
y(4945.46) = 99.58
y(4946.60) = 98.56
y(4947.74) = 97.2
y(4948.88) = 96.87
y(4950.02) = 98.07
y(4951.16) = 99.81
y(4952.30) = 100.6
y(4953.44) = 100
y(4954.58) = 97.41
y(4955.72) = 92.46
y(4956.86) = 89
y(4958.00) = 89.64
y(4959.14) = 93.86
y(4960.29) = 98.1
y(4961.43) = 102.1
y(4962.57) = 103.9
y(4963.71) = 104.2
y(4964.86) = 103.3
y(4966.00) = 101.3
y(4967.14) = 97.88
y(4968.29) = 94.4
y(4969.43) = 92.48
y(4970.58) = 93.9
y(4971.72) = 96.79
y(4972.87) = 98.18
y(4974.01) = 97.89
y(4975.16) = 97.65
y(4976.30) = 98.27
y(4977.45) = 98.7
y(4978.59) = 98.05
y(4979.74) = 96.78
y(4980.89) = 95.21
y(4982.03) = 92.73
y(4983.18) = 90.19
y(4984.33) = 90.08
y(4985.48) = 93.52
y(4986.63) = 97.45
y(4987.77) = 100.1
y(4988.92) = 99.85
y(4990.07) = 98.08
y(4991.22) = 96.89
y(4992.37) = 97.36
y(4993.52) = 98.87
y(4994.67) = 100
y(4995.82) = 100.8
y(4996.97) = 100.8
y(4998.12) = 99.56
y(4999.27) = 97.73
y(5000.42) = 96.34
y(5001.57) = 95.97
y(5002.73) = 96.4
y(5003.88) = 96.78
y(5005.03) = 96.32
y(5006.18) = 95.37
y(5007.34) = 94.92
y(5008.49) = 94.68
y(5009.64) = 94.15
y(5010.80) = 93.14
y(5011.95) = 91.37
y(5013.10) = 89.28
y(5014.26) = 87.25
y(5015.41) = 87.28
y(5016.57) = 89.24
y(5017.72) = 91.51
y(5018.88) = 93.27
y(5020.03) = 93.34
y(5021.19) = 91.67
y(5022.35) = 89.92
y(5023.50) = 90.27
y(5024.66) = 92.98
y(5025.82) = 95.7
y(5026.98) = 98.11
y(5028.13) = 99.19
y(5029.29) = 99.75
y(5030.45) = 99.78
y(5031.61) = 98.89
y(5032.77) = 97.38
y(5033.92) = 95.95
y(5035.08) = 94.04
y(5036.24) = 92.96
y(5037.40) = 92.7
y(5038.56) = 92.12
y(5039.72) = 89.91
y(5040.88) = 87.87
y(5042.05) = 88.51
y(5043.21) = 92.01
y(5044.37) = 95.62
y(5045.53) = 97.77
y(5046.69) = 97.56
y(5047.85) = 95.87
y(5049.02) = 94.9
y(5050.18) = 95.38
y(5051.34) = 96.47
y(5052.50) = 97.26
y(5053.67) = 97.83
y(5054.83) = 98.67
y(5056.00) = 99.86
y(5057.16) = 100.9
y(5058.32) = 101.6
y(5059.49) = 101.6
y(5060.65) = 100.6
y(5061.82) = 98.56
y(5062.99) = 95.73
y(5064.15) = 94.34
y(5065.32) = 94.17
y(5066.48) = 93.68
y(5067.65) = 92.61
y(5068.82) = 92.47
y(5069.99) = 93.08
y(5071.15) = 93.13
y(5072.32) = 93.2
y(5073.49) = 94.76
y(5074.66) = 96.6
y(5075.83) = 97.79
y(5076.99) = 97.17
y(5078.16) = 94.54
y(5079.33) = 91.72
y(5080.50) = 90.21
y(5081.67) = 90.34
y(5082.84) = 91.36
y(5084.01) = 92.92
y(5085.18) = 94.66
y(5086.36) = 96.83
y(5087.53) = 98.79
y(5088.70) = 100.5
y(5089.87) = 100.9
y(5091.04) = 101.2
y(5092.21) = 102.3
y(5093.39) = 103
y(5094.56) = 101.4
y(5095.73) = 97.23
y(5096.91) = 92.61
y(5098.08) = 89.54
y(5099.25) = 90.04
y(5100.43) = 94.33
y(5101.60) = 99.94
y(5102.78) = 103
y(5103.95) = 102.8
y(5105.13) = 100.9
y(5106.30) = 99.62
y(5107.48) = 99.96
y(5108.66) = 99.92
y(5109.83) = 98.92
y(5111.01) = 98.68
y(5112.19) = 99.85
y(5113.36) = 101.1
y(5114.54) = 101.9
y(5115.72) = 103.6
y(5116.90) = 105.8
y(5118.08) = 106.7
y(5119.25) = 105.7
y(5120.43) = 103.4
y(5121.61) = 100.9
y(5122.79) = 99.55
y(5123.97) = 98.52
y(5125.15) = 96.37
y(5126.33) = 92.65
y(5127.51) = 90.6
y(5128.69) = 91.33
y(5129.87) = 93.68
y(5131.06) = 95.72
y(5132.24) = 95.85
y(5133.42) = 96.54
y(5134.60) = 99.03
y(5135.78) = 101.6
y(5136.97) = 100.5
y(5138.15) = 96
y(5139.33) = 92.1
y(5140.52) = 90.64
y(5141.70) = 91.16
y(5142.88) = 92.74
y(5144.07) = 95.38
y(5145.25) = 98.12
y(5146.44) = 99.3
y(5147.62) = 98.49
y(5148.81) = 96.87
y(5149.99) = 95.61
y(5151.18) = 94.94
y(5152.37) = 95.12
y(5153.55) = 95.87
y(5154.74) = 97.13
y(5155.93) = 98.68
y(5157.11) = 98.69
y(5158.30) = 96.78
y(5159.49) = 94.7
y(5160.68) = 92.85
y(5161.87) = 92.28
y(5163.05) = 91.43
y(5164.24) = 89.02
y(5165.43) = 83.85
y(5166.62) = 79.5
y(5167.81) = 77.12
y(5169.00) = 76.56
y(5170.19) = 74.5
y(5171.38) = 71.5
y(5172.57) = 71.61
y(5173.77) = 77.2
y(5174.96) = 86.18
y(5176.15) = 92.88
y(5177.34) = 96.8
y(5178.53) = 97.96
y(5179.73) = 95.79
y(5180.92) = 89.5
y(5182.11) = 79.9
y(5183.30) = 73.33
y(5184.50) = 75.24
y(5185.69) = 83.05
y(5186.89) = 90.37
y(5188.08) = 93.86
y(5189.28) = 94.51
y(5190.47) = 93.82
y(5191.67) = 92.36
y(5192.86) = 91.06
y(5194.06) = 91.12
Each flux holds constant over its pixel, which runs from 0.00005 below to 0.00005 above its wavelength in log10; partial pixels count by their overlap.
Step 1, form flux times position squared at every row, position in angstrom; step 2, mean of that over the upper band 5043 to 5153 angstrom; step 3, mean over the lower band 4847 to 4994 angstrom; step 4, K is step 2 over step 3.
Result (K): 1.08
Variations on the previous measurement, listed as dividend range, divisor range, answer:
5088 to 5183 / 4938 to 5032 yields 1.04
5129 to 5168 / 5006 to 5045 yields 1.06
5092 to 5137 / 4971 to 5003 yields 1.07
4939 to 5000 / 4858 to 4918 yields 1.08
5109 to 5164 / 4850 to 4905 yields 1.16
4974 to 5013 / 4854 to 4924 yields 1.07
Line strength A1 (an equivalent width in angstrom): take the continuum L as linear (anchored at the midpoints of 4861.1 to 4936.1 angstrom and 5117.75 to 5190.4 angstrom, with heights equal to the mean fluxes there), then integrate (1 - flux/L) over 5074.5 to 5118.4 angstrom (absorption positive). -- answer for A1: -2.5 angstrom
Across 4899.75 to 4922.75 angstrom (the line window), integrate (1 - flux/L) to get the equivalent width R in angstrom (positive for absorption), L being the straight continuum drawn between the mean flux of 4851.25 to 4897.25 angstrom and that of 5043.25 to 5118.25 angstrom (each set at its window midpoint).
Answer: -1.44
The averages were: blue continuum 91.3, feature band 98.2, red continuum 97.4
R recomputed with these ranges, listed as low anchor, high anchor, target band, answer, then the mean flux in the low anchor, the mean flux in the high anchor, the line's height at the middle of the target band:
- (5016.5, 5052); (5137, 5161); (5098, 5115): -0.67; 94.3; 95.7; 95.2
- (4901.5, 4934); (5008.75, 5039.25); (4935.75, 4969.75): -0.29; 99.9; 93.5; 97.8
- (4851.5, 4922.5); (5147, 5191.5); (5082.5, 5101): -1.37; 93.8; 88.8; 90.1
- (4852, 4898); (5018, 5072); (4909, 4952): -3.34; 91.3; 95.3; 92.6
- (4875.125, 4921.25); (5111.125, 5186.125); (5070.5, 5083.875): 0.05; 97.1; 92.8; 94.1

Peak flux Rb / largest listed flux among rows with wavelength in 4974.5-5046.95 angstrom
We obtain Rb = 100.8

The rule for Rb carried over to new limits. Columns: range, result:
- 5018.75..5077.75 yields 101.6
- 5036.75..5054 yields 97.83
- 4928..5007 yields 108.3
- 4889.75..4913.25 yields 102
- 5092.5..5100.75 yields 103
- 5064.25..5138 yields 106.7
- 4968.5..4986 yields 98.7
